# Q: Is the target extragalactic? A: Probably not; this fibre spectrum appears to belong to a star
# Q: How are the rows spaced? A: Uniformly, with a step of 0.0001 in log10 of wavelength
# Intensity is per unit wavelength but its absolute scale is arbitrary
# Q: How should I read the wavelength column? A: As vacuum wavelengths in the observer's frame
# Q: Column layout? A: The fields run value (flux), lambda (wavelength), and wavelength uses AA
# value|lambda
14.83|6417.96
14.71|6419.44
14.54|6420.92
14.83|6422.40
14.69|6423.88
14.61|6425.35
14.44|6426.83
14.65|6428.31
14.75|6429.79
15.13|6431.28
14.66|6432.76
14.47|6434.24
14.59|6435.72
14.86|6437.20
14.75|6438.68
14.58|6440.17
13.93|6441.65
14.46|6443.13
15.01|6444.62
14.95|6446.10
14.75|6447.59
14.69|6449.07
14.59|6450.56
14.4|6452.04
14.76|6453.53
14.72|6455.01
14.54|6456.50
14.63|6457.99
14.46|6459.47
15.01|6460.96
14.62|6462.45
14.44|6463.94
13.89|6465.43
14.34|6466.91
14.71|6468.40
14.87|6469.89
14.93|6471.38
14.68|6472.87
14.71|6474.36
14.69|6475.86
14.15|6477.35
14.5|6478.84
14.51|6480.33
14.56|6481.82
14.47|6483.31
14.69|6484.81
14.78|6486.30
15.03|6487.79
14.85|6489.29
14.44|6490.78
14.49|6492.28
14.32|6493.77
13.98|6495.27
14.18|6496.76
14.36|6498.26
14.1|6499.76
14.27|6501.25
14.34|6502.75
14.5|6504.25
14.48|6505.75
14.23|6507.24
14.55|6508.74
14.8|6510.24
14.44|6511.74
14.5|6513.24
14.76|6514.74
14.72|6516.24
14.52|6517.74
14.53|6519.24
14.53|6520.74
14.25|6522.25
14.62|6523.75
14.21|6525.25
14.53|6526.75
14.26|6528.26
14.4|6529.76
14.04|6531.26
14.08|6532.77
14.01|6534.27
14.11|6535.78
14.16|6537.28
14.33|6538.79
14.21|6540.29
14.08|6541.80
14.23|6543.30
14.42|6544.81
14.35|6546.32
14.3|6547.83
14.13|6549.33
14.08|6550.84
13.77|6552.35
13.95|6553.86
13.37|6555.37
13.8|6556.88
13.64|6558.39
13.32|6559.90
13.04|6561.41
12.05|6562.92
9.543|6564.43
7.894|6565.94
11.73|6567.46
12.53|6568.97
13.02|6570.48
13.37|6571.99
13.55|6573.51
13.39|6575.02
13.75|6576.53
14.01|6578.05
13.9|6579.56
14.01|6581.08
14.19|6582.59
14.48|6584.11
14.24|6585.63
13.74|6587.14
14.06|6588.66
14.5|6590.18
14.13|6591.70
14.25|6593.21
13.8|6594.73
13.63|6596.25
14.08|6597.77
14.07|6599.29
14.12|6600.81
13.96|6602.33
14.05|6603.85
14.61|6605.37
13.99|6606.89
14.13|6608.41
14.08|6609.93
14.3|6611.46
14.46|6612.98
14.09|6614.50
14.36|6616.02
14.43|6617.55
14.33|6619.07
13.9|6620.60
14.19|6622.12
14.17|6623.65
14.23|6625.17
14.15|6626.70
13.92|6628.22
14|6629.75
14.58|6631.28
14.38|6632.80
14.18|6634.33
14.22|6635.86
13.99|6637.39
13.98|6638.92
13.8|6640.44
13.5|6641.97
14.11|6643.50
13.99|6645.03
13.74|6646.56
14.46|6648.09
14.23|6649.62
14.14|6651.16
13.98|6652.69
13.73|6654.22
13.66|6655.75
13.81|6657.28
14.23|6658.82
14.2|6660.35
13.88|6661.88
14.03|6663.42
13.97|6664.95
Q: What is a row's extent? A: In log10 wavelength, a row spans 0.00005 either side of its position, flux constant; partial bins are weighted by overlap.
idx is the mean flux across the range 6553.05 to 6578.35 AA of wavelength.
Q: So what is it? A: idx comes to 12.7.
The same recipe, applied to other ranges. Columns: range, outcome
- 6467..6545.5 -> 14.4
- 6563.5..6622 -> 13.7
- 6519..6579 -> 13.6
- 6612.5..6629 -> 14.2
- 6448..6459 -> 14.6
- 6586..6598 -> 14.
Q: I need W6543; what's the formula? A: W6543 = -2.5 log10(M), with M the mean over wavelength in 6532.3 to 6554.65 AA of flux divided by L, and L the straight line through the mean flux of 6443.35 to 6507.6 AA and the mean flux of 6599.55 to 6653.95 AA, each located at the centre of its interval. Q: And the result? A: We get 0.016 mag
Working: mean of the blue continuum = 14.6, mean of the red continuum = 14.1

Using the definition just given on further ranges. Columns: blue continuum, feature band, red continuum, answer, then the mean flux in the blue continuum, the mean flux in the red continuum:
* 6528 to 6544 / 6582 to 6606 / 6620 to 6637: 0.005 mag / 14.2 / 14.2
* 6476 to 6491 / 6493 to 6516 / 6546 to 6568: -0.022 mag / 14.6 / 12.8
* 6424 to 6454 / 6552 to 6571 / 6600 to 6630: 0.157 mag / 14.7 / 14.2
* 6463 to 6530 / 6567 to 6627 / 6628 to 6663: 0.017 mag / 14.5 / 14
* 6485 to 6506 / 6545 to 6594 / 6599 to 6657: 0.068 mag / 14.4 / 14.1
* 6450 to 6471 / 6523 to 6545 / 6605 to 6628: 0.012 mag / 14.6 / 14.2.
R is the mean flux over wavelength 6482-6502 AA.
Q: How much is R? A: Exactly 14.5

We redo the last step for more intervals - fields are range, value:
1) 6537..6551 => 14.2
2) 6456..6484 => 14.6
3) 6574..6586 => 14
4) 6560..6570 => 11.3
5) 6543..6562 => 13.9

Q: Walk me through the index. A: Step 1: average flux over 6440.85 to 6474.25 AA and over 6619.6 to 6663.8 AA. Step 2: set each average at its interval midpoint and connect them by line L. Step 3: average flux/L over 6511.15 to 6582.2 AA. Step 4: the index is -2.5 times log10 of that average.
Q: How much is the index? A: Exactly 0.05 mag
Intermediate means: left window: 14.6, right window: 14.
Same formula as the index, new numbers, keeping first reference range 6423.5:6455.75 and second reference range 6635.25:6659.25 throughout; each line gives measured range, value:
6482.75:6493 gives -0.013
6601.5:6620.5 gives -0.010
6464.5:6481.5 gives 0.000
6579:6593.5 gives 0.002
